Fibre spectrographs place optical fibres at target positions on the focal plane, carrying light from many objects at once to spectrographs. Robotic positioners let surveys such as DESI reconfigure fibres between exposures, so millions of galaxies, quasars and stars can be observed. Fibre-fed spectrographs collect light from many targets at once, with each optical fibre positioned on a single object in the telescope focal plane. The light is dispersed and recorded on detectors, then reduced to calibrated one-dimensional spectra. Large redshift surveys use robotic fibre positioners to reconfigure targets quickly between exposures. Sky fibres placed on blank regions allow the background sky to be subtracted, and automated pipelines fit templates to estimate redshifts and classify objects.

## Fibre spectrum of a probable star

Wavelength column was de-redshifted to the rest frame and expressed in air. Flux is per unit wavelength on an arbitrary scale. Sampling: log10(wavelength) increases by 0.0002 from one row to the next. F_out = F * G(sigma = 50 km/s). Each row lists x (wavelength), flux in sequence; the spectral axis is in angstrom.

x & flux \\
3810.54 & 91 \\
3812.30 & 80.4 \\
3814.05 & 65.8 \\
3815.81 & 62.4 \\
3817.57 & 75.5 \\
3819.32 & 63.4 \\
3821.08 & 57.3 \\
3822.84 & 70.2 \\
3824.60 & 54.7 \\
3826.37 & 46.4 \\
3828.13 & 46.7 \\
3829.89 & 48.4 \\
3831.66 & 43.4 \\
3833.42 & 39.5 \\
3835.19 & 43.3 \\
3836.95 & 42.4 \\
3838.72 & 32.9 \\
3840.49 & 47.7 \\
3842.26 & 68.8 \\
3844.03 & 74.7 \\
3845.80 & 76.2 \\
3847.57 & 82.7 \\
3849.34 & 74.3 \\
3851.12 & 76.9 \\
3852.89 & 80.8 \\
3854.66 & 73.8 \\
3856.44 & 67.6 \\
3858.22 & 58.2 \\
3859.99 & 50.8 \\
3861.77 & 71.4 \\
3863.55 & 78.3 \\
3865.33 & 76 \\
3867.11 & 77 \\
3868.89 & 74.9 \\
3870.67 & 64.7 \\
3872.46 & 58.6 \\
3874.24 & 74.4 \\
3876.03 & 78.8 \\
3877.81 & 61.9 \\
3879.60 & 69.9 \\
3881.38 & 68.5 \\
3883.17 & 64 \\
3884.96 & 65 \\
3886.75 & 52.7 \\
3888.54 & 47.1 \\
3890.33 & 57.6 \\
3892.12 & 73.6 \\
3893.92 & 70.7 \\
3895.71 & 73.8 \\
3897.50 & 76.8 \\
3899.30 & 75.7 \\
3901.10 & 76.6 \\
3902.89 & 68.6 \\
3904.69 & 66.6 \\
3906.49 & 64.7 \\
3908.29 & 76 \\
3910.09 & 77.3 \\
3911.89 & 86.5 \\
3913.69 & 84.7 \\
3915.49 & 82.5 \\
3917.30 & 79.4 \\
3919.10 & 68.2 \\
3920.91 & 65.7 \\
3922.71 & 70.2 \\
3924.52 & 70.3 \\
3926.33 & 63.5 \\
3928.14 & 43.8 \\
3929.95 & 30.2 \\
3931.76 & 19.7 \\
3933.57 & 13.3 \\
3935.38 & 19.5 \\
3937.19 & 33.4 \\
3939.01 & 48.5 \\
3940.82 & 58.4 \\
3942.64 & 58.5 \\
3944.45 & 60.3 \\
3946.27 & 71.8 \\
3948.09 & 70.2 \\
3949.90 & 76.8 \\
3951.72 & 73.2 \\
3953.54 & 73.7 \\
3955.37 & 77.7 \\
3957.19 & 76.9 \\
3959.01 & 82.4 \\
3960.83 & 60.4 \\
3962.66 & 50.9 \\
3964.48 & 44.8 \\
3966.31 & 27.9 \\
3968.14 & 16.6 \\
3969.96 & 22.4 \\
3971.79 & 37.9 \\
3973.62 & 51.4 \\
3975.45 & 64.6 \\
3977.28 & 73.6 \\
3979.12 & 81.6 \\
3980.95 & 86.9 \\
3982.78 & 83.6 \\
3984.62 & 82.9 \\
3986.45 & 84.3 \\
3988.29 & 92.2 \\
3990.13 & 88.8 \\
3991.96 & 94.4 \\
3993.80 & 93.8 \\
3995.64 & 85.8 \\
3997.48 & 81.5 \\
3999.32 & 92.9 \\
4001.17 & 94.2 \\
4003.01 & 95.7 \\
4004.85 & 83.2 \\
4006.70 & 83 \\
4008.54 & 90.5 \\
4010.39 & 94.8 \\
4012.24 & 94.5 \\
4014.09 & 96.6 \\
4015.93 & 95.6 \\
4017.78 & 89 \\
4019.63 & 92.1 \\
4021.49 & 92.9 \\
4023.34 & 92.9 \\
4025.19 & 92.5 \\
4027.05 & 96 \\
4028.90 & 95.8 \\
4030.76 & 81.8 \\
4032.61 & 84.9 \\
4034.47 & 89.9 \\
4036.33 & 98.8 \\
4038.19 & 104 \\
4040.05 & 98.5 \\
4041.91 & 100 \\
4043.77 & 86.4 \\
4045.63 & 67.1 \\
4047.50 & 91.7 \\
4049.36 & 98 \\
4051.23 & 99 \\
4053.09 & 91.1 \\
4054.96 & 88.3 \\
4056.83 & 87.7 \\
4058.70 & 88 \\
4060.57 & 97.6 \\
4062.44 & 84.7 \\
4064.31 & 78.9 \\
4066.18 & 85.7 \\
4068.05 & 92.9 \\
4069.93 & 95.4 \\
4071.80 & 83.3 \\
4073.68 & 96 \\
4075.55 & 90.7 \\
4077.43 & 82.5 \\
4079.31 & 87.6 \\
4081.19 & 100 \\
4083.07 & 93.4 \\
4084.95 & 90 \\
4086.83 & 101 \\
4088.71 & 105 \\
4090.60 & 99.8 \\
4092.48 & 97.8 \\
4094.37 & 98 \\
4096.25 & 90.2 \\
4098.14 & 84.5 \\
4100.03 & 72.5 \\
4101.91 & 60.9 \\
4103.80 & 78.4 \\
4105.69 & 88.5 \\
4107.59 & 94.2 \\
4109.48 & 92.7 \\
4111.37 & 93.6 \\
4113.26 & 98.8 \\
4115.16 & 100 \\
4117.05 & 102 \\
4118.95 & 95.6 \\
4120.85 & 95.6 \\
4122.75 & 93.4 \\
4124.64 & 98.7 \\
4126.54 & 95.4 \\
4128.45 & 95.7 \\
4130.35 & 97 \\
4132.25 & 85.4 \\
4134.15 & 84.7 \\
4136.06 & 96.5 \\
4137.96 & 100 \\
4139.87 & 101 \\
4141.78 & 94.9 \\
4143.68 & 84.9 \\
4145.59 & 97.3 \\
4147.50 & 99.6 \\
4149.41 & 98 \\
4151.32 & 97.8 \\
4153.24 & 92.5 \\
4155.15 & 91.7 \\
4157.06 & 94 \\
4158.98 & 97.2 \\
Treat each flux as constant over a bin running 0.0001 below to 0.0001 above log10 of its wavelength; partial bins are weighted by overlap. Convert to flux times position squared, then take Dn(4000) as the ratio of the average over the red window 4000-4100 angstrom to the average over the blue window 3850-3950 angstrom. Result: 1.5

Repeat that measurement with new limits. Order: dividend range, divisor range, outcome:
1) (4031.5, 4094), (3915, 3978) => 1.77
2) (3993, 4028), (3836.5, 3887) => 1.46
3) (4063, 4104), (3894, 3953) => 1.54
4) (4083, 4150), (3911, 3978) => 1.78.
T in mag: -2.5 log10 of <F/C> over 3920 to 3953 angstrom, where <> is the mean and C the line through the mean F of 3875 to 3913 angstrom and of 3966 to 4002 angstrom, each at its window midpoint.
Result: 0.32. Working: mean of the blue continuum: 69.3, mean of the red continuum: 72.6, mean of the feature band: 52.9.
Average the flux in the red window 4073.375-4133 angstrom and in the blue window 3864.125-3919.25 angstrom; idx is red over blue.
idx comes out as 1.30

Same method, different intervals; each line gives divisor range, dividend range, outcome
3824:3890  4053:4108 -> 1.43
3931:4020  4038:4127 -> 1.31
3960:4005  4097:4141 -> 1.29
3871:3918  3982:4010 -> 1.26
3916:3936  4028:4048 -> 1.80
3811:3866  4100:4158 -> 1.49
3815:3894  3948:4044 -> 1.27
